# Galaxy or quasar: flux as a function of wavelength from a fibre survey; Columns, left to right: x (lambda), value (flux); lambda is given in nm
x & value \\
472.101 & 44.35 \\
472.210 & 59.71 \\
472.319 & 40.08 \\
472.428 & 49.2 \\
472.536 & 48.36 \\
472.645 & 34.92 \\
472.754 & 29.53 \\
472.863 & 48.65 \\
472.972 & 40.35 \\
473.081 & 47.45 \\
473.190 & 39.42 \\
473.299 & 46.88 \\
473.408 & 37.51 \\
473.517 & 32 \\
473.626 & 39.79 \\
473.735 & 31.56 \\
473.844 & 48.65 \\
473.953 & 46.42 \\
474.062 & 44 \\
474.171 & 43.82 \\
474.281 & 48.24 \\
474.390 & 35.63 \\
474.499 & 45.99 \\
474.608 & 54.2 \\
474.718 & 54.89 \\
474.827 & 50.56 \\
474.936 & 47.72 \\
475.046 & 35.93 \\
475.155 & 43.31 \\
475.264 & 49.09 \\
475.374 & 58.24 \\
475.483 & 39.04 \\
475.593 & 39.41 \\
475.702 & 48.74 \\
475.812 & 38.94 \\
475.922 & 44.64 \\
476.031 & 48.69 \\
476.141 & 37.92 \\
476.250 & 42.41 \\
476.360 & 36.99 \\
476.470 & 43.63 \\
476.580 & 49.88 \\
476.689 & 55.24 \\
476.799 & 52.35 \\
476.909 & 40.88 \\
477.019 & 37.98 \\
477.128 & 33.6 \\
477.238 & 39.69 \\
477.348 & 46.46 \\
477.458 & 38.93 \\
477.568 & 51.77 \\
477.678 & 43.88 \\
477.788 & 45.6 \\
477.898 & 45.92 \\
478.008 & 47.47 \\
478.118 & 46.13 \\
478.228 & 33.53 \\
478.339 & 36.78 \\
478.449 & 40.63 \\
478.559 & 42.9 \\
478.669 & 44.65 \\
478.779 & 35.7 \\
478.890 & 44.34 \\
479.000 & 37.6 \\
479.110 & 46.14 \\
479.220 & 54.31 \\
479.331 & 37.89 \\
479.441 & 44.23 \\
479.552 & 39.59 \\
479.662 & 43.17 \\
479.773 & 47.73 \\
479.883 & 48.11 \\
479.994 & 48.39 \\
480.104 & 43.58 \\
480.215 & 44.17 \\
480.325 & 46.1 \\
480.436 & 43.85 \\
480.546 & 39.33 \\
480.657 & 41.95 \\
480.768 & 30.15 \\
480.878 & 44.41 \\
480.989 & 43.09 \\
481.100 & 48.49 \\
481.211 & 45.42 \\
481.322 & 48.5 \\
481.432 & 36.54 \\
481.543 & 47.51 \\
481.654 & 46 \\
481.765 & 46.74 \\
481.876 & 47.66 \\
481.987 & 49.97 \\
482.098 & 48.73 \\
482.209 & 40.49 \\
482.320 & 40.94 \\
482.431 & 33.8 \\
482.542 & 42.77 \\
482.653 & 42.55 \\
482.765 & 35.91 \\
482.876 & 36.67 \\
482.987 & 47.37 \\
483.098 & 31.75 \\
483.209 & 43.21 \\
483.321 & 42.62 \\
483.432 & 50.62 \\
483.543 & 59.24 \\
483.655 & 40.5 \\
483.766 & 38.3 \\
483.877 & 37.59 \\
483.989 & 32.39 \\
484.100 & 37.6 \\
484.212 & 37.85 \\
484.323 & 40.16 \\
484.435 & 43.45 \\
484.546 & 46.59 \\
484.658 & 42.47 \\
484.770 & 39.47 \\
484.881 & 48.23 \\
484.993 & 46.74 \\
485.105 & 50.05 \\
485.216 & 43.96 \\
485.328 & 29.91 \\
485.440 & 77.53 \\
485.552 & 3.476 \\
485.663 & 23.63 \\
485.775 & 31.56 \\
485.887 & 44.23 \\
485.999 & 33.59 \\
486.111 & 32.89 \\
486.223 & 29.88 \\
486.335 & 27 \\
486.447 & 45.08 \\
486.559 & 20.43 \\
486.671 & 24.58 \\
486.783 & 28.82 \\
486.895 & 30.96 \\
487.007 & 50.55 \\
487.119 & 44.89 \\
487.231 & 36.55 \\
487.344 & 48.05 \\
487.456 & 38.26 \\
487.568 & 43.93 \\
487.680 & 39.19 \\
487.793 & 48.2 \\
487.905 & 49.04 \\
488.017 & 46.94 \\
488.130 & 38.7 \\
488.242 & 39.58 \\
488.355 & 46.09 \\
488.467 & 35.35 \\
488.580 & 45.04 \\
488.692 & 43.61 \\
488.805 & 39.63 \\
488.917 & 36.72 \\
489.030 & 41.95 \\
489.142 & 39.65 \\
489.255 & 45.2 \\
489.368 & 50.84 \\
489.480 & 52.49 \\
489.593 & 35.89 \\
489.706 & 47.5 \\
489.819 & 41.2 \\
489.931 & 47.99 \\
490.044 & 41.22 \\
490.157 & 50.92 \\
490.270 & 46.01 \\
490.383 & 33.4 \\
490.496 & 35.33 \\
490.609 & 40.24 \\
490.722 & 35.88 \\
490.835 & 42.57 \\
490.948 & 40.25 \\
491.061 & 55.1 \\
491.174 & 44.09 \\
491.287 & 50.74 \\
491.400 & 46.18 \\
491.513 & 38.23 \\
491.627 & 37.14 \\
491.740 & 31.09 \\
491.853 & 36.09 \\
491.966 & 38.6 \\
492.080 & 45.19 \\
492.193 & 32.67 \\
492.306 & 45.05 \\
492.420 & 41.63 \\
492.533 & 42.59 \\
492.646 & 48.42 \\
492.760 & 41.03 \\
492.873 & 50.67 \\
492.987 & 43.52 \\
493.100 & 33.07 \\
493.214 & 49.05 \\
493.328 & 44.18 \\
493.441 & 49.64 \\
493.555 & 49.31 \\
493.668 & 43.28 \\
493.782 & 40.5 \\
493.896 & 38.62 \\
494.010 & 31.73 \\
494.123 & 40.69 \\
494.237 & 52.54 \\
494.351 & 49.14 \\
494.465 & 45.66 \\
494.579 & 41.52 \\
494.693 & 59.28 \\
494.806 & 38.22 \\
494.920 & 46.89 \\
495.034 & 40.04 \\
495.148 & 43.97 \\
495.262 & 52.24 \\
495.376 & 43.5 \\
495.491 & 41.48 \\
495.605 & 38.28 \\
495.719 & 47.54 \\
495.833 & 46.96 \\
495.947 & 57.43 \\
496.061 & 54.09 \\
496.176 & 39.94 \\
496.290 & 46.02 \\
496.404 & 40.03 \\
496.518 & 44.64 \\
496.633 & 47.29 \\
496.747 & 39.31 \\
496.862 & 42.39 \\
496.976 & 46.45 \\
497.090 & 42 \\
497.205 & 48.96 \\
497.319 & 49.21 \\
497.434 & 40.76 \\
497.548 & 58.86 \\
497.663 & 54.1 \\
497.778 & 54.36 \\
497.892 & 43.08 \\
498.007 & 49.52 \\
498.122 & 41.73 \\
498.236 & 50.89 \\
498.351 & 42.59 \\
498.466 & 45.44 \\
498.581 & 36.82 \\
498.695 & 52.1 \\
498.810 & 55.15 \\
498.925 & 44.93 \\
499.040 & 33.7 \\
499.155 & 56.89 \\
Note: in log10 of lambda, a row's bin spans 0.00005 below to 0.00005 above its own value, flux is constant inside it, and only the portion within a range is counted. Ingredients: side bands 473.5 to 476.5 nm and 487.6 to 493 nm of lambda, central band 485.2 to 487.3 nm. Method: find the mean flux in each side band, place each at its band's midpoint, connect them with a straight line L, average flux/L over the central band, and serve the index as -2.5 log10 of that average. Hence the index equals 0.24 mag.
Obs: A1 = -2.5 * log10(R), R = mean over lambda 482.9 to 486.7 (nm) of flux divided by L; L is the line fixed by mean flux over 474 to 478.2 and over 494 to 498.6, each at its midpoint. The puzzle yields 0.16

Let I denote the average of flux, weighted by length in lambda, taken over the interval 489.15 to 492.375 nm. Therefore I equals 42.3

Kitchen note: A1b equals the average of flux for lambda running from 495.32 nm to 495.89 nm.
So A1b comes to 43.5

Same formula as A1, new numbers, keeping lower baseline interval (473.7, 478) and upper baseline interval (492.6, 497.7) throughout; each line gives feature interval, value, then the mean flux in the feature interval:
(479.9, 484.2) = 0.054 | 42.8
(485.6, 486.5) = 0.332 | 33.2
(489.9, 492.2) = 0.094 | 41.5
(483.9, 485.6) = 0.091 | 41.4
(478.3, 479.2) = 0.078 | 41.7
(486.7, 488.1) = 0.085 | 41.7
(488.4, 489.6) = 0.060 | 42.7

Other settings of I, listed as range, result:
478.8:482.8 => 43.6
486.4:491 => 41.2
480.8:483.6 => 43.9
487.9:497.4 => 43.6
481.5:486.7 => 40.1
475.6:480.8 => 43.3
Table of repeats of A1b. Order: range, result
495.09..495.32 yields 48.1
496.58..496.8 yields 43.4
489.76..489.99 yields 44.7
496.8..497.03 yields 44.3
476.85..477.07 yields 39.6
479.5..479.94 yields 44.7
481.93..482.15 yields 49.3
